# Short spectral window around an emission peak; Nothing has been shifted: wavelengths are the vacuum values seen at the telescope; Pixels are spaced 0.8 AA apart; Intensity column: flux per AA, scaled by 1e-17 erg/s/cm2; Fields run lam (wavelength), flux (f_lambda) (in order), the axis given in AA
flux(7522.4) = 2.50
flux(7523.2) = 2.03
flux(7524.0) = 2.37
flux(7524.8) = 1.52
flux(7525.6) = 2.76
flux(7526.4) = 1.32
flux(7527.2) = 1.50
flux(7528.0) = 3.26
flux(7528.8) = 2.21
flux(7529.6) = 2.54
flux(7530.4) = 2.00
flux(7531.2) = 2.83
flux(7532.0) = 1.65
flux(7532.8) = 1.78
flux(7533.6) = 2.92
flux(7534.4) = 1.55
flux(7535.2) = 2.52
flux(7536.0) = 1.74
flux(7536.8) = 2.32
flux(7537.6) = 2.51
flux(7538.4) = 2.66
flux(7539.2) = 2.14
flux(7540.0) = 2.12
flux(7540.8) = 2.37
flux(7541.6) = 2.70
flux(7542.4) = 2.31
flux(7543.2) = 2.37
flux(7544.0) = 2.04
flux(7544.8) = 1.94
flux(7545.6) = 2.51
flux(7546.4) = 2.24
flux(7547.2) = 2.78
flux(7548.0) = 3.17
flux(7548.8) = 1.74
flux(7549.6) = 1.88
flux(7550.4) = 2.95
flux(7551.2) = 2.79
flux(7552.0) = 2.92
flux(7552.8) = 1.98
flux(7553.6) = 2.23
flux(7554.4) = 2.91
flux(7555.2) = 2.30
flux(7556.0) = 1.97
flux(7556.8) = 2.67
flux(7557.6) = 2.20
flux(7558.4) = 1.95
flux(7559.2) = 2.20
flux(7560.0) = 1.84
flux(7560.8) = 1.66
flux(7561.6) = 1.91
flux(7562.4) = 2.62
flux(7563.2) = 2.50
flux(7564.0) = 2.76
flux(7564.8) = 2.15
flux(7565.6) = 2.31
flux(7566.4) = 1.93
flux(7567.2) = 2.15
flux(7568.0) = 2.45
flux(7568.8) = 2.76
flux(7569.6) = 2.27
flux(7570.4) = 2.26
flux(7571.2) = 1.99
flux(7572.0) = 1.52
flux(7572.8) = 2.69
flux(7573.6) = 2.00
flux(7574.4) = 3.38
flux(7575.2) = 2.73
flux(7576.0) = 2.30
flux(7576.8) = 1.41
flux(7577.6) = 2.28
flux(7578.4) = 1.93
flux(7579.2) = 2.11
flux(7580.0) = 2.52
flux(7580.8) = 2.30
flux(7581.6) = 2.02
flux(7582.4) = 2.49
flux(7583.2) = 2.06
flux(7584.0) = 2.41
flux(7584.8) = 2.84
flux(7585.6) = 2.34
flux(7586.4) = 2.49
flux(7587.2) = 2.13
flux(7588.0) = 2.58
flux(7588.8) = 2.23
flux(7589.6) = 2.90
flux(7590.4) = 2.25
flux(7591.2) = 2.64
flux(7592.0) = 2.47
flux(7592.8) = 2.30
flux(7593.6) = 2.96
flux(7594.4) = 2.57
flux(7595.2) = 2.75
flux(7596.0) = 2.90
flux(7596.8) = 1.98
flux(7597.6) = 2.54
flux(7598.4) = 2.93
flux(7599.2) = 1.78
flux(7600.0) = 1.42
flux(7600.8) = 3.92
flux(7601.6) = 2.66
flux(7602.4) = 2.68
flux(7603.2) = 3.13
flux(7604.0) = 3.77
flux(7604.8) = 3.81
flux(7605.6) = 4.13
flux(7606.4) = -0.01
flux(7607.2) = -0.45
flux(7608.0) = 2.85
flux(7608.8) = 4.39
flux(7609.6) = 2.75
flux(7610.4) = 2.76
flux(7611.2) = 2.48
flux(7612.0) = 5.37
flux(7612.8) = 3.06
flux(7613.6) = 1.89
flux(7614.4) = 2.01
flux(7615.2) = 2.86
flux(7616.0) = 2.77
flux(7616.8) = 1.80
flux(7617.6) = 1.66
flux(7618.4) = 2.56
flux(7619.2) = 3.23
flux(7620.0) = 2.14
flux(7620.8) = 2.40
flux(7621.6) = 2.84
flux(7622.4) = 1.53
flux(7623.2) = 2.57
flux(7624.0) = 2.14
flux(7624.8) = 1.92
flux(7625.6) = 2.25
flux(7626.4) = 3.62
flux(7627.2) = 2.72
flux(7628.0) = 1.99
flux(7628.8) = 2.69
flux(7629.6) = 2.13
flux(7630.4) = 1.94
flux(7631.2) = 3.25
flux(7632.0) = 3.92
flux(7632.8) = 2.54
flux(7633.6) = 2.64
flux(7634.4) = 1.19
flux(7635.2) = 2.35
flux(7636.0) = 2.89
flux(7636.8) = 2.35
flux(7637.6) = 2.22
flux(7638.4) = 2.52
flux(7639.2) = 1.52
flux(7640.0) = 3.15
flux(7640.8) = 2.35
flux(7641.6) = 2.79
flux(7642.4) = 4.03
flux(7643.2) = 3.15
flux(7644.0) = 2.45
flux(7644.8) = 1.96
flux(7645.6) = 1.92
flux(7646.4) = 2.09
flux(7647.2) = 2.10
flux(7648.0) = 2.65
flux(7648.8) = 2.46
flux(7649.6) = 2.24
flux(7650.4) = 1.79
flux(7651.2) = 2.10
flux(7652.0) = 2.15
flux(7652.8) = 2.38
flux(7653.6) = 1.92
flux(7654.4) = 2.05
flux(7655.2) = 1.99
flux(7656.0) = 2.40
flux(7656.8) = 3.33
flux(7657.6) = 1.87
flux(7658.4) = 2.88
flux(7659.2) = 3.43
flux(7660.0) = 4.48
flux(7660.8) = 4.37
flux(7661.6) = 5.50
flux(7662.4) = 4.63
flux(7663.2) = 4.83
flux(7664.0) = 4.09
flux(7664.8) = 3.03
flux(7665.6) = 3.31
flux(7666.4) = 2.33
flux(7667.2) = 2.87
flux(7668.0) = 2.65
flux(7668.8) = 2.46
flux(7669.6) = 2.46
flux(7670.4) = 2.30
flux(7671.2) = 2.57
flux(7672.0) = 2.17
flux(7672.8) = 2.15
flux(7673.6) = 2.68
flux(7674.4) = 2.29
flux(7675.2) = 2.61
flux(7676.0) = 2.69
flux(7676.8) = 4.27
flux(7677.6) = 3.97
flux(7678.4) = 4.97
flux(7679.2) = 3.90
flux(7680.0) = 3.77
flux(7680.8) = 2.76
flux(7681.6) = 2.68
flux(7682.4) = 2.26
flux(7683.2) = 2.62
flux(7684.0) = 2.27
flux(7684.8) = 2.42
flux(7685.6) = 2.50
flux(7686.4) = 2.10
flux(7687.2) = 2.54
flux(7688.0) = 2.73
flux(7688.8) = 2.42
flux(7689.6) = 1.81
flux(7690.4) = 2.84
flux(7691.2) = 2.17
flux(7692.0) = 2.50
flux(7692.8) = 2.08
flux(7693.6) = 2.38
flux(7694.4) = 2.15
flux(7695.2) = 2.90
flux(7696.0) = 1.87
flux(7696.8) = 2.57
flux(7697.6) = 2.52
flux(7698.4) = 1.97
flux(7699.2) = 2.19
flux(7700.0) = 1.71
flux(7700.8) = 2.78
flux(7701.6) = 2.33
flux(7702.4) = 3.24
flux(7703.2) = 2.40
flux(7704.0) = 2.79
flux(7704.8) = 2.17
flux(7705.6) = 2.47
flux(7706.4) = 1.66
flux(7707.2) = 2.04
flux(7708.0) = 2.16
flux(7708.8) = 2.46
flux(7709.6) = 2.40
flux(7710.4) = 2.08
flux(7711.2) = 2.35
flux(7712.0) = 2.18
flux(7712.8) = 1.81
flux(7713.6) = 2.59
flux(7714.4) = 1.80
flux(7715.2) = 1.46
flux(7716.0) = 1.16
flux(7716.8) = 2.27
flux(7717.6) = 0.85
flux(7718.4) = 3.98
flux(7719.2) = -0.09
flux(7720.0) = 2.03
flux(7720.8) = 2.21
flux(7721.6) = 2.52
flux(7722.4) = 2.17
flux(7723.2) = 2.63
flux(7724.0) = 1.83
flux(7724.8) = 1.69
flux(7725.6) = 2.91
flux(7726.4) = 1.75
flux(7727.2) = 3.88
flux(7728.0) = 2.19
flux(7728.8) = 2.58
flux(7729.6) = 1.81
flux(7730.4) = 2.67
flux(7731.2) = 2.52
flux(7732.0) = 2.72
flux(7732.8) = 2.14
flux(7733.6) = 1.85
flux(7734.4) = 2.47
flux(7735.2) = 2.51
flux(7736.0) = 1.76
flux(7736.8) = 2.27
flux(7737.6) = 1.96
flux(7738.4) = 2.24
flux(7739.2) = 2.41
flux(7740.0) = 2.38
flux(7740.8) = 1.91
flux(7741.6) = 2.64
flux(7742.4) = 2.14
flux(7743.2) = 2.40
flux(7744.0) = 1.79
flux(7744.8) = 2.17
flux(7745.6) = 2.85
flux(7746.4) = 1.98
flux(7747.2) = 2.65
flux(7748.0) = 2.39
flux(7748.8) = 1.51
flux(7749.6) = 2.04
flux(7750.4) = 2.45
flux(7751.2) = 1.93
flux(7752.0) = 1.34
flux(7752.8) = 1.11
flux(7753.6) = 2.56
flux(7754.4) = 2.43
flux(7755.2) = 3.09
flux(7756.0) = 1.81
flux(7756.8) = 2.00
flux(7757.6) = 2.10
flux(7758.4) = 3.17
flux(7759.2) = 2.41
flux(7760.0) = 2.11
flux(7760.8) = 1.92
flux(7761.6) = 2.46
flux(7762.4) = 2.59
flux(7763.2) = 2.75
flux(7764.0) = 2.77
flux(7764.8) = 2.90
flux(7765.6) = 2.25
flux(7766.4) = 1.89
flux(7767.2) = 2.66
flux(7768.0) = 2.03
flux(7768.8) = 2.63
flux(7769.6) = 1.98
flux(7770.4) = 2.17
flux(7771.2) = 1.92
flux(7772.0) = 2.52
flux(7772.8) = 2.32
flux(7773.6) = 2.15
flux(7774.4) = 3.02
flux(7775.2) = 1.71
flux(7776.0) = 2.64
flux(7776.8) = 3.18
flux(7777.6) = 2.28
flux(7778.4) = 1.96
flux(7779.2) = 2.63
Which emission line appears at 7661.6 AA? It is [S II]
